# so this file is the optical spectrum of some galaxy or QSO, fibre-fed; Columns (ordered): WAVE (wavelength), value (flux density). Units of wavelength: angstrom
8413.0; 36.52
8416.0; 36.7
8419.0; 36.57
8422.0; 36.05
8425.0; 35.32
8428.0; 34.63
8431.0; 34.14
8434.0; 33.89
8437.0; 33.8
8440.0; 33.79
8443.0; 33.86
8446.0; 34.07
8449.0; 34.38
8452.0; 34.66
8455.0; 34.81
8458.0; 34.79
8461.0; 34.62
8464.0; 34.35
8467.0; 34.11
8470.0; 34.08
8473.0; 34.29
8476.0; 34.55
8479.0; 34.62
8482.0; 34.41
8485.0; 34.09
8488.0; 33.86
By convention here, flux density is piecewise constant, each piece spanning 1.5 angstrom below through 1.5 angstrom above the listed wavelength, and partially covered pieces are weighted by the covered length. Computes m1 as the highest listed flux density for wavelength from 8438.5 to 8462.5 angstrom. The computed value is 34.81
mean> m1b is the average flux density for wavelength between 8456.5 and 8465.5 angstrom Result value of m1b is 34.6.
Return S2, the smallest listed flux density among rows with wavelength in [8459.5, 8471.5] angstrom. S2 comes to 34.08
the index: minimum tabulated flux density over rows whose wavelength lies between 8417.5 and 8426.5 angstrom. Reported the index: 35.32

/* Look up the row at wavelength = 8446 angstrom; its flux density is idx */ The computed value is 34.07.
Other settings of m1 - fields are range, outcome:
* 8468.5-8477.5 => 34.55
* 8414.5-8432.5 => 36.7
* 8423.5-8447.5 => 35.32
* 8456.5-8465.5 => 34.79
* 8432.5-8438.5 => 33.89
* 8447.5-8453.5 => 34.66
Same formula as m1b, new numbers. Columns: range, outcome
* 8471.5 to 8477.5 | 34.4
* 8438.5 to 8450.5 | 34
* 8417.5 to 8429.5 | 35.6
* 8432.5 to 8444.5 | 33.8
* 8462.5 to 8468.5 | 34.2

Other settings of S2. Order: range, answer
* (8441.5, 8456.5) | 33.86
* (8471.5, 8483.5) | 34.29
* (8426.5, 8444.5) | 33.79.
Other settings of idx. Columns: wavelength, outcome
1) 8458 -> 34.79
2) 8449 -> 34.38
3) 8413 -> 36.52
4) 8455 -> 34.81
